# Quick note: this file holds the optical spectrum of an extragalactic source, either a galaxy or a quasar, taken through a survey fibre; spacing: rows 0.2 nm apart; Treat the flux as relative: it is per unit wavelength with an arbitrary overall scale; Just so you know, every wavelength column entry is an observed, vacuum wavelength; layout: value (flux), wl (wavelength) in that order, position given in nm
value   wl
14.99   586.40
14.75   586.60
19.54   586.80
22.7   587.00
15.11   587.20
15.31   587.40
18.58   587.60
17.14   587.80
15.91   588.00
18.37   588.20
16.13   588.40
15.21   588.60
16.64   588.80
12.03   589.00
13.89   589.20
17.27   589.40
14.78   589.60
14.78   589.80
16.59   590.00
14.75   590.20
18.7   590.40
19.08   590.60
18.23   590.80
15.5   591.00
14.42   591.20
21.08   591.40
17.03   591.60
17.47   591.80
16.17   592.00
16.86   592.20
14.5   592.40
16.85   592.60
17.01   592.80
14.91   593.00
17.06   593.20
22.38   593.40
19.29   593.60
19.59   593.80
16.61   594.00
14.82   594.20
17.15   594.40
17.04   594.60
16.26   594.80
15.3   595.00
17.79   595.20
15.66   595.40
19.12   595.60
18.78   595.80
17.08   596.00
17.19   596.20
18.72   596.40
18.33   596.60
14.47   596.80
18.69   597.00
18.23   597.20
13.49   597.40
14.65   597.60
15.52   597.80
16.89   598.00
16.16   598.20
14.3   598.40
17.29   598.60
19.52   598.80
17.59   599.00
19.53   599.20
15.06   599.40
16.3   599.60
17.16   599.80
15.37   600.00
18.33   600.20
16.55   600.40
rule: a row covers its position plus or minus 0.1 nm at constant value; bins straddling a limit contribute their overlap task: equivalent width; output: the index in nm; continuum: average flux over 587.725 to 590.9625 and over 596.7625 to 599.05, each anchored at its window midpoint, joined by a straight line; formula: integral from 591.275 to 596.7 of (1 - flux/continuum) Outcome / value -0.36 nm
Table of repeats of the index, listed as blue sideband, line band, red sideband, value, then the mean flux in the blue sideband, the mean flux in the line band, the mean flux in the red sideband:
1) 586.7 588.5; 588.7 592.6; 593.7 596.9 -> 0.249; 17.6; 16.3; 17.1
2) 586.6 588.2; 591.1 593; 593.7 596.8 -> 0.071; 17.6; 16.7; 17.2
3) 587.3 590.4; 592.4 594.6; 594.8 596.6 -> -0.059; 15.9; 17.4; 17.4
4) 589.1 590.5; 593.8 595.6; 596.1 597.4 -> 0.020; 15.8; 16.7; 17.3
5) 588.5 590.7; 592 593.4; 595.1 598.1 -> -0.027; 15.8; 16.6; 17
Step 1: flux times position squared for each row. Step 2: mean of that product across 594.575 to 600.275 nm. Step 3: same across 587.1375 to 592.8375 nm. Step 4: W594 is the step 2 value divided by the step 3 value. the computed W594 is 1.06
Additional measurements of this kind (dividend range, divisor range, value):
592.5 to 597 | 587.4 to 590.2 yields 1.12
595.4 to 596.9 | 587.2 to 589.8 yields 1.13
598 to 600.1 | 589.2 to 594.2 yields 1.01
